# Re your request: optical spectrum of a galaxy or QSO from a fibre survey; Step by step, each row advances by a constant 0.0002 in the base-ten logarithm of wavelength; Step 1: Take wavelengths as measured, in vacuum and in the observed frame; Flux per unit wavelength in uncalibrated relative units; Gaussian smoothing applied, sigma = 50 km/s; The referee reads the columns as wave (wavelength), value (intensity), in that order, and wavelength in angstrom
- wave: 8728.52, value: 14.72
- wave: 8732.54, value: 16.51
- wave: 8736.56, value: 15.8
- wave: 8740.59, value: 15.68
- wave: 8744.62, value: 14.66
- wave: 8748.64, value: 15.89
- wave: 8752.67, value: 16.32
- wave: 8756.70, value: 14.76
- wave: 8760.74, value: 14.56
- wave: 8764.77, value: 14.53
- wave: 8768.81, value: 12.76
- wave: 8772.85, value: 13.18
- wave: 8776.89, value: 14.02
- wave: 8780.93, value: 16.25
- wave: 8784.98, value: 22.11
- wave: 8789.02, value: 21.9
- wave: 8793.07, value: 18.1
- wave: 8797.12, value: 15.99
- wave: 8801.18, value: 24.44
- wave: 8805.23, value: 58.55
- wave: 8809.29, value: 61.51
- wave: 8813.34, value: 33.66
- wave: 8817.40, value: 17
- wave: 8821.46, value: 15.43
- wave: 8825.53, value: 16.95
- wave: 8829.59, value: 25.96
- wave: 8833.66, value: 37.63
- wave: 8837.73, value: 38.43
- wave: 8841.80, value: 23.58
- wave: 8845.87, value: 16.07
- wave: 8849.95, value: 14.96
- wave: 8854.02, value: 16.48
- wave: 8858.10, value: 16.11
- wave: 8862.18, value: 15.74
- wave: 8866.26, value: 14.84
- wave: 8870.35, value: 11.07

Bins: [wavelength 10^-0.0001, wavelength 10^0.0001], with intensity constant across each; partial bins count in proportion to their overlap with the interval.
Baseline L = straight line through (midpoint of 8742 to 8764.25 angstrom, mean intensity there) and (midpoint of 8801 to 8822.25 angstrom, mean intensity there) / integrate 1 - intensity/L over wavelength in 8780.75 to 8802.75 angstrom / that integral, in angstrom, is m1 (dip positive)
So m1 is 7.1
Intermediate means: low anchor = 15.2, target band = 20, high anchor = 37.2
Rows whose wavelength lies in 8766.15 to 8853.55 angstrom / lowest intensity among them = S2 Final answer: 12.76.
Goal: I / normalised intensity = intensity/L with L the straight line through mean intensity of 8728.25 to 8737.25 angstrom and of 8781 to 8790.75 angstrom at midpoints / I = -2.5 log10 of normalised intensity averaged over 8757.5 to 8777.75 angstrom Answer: 0.35 mag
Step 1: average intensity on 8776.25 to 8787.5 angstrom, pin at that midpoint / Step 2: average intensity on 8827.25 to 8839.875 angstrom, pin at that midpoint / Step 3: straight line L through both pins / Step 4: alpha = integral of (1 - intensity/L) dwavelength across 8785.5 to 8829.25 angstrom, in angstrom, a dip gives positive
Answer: -4.8 angstrom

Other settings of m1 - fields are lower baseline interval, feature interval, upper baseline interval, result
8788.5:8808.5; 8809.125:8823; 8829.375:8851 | 0.2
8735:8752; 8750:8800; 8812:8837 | 7.5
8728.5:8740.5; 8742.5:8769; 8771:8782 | 0.3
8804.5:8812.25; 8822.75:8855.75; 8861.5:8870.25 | 10.0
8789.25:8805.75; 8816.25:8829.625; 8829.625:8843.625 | 5.4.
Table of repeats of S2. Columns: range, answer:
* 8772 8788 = 13.18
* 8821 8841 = 15.43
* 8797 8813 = 15.99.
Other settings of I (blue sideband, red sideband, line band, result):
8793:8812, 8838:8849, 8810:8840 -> 0.02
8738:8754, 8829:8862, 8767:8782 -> 0.26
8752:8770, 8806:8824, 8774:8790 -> 0.22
